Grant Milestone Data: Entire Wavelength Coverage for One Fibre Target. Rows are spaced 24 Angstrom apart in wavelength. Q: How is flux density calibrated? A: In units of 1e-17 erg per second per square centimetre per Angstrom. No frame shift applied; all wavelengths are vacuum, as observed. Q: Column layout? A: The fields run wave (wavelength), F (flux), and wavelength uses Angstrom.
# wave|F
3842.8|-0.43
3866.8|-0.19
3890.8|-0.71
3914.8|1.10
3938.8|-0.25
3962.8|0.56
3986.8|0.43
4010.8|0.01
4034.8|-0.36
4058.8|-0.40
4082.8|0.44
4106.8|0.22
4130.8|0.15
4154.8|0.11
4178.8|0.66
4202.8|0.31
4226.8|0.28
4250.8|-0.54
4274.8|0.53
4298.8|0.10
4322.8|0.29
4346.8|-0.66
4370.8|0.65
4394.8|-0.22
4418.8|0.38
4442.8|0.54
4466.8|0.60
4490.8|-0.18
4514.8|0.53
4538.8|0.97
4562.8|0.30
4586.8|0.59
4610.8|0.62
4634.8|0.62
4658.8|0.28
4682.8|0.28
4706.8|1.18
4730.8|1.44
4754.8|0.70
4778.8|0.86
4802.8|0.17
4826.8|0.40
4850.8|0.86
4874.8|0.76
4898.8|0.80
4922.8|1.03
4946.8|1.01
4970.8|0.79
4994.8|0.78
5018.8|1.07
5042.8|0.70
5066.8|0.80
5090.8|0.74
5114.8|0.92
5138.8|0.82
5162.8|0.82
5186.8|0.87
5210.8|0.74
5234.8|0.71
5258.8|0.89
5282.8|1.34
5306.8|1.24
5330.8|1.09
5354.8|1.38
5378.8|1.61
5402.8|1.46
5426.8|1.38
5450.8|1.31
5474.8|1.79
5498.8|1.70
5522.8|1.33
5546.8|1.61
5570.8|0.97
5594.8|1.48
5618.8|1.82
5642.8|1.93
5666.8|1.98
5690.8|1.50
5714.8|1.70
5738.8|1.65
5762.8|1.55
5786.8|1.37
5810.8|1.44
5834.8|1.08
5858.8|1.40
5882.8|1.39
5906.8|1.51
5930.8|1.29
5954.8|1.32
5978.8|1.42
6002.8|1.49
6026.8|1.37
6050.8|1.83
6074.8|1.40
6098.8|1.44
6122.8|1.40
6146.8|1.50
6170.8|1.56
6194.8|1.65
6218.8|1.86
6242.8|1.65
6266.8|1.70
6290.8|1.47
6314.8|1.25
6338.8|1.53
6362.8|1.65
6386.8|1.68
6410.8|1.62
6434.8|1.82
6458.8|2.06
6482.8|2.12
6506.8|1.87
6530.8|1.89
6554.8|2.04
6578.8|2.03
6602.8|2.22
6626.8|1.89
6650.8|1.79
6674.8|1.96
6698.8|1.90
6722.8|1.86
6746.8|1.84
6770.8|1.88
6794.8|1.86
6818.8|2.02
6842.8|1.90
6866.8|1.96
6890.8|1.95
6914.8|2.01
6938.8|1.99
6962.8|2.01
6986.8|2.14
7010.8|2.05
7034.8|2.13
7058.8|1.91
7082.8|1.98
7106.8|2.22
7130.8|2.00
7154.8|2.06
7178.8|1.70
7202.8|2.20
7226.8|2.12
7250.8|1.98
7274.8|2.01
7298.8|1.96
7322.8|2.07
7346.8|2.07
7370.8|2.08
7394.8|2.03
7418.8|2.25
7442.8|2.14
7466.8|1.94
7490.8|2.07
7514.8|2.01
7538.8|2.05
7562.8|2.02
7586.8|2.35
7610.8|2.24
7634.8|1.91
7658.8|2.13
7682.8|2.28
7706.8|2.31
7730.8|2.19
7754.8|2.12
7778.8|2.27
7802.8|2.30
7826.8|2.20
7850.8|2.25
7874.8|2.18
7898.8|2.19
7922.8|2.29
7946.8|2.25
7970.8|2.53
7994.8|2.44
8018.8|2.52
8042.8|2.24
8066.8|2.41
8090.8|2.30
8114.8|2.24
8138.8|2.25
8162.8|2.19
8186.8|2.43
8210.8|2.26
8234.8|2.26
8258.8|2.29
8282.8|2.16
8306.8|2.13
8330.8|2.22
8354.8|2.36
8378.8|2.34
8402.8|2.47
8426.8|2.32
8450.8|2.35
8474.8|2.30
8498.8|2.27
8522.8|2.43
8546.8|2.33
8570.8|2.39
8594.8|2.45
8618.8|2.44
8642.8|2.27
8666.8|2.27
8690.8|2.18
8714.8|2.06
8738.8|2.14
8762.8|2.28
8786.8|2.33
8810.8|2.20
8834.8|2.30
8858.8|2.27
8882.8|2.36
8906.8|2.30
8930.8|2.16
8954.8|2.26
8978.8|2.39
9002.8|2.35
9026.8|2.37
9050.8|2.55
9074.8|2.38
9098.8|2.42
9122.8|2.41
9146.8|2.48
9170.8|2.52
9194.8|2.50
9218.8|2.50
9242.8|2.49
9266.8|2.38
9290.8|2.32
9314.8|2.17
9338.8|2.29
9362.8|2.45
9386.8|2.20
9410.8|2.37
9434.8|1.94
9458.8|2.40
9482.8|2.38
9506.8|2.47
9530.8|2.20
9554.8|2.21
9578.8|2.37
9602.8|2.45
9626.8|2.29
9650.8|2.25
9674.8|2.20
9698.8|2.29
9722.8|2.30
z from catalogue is 0.219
